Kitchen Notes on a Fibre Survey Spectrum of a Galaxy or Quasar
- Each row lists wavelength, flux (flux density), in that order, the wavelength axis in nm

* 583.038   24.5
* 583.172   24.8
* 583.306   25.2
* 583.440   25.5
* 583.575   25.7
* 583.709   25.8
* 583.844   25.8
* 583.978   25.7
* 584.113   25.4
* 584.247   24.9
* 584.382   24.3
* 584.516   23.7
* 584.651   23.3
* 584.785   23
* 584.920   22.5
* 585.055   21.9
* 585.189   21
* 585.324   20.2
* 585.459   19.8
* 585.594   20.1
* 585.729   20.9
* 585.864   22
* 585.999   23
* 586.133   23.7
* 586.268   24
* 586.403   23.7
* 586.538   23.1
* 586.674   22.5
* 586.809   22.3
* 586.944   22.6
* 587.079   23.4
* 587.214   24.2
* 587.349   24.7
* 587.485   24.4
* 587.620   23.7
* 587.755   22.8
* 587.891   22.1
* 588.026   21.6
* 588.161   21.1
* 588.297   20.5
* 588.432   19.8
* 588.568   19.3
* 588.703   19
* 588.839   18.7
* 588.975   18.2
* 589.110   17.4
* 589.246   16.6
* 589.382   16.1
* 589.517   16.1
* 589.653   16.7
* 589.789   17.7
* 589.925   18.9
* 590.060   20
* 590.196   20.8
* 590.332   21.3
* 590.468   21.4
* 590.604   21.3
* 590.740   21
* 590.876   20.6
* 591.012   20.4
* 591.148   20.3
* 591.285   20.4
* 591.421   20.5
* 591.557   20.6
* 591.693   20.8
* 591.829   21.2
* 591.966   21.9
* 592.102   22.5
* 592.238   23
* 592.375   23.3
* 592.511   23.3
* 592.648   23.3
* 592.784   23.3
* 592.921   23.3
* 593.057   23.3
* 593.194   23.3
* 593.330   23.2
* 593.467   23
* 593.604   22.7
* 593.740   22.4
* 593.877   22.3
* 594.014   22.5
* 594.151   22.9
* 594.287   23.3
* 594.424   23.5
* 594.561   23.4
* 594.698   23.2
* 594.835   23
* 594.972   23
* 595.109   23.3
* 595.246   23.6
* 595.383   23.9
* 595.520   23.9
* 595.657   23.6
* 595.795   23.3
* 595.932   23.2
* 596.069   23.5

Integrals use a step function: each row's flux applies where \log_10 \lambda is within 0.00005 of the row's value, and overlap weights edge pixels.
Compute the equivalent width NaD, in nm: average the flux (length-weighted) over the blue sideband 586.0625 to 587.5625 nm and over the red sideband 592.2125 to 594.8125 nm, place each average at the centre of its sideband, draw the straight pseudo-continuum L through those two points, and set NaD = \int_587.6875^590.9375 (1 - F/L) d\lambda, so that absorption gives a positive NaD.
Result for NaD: 0.53 nm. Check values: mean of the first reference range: 23.5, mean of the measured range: 19.5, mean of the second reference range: 23.1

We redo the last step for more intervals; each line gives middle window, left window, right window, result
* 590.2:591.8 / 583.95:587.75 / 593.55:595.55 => 0.16 nm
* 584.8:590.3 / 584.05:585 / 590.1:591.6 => 0.36 nm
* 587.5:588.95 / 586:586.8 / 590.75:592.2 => 0.10 nm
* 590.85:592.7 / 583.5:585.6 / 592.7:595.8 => 0.13 nm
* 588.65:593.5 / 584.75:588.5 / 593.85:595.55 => 0.47 nm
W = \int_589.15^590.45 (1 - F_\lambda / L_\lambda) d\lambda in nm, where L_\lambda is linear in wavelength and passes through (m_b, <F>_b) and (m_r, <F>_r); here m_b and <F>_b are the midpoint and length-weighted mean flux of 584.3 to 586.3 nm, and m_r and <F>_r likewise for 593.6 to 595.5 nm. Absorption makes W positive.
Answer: 0.25 nm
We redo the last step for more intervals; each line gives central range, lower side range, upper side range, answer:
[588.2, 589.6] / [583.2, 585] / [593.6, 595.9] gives 0.34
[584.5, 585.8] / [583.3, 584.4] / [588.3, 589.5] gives 0.11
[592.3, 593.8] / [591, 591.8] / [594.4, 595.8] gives -0.09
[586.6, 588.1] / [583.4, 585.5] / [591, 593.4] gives 0.00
